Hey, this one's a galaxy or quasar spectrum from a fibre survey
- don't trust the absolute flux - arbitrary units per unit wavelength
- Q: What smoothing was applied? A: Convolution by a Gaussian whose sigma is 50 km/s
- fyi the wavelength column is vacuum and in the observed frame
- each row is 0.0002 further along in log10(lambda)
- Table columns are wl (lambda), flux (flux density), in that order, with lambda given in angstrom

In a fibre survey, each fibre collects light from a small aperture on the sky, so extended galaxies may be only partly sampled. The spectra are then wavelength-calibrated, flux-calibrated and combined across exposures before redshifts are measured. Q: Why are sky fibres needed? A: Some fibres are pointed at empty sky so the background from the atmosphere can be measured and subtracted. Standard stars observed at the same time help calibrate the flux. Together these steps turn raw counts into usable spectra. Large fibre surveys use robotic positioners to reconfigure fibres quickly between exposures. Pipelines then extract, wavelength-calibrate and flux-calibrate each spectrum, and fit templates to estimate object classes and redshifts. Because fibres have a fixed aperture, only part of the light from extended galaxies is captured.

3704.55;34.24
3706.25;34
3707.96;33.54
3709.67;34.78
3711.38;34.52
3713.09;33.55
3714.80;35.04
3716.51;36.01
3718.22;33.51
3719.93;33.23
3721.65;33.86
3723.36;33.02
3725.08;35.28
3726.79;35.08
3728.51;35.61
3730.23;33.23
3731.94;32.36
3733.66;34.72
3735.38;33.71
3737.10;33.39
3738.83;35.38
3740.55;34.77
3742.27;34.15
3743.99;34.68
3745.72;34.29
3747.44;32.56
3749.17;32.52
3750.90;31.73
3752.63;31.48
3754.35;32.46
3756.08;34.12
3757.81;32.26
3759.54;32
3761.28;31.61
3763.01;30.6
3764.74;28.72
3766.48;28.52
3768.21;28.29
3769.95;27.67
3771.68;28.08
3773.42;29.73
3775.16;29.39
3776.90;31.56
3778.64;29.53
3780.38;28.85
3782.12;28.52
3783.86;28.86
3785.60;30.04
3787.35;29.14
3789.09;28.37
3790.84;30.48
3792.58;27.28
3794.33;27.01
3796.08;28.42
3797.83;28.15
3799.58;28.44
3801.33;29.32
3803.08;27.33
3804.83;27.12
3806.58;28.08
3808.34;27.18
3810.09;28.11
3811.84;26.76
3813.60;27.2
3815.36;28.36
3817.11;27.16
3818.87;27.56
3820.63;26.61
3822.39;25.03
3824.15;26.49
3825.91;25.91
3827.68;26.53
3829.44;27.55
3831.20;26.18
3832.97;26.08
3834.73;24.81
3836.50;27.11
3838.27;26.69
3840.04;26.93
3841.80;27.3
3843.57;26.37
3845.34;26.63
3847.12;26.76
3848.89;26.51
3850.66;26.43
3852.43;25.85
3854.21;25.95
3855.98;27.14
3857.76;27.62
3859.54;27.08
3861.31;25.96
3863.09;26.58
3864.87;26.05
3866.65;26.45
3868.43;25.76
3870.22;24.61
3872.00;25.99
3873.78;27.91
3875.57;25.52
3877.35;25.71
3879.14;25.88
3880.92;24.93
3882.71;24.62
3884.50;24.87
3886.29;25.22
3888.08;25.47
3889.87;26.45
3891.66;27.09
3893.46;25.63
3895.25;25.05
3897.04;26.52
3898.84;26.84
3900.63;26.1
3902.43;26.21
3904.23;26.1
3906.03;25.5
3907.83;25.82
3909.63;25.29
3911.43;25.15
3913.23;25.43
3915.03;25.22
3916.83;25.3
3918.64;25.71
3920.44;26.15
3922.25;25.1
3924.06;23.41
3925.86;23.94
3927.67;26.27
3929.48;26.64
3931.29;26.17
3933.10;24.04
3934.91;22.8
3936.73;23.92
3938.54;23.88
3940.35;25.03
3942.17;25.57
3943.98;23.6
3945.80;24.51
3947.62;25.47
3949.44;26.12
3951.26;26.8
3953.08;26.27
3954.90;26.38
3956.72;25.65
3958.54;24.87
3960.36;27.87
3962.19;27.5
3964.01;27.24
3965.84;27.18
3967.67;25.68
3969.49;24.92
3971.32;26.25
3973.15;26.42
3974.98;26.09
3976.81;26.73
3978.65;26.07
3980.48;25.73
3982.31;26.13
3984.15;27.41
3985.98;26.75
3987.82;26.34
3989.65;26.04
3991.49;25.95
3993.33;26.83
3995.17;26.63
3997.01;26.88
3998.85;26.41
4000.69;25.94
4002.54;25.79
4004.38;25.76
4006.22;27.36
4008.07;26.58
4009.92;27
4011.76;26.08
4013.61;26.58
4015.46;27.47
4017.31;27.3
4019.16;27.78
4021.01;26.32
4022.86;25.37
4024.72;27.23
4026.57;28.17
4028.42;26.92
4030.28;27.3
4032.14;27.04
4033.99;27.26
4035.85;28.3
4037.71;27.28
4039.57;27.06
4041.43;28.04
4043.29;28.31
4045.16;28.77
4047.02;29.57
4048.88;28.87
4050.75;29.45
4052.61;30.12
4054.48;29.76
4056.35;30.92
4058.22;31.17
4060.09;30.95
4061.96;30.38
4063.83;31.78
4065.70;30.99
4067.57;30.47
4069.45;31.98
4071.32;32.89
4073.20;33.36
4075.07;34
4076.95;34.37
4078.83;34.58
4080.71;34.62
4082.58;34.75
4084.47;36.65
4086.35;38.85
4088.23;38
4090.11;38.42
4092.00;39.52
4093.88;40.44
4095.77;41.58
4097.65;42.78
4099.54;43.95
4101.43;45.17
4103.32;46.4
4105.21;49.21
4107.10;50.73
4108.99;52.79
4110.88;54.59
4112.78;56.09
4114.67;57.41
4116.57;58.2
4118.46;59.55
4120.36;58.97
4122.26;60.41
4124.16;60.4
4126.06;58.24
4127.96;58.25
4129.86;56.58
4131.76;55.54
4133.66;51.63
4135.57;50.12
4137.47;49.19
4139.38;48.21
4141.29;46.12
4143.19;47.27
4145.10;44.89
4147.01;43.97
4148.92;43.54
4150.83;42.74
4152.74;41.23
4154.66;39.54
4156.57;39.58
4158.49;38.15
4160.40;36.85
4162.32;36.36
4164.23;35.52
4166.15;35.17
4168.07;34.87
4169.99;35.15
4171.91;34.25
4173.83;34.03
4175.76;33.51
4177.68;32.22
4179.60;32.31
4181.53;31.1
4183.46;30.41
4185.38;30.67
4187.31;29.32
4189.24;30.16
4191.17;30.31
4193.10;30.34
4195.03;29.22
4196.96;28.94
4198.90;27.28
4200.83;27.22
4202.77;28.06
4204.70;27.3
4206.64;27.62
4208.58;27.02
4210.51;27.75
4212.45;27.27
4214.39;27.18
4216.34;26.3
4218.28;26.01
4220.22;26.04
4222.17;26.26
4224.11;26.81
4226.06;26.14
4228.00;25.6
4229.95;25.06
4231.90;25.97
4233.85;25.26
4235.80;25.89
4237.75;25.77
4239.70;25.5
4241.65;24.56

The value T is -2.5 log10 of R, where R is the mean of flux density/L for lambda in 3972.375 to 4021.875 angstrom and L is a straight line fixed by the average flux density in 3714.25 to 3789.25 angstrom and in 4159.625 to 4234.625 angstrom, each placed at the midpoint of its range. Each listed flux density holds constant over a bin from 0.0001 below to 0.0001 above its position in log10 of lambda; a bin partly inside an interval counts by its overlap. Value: 0.16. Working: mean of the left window 32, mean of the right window 29.6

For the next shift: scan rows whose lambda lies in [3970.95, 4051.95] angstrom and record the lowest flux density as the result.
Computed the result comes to 25.37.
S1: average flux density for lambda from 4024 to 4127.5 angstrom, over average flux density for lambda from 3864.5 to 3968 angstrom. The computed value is 1.5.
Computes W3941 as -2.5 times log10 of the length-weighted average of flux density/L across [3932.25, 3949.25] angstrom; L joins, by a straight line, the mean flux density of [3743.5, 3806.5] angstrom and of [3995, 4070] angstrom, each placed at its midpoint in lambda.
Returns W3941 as 0.18 mag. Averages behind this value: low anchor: 29.9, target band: 24.4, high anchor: 28.1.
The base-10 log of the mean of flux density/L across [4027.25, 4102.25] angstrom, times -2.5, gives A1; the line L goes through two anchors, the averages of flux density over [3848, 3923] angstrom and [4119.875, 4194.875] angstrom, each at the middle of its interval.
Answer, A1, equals 0.11 mag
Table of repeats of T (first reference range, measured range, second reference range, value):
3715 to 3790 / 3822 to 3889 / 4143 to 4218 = 0.23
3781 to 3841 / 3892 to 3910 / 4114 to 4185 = 0.23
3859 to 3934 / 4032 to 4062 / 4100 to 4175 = 0.33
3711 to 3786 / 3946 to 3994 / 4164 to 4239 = 0.17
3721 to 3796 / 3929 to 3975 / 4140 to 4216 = 0.26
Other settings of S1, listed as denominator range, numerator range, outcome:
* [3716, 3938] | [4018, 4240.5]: 1.28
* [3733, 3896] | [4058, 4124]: 1.50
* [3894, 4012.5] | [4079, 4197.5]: 1.65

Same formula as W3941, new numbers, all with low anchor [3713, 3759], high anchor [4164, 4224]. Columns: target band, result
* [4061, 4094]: -0.127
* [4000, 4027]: 0.176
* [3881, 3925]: 0.255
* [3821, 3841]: 0.244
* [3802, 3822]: 0.207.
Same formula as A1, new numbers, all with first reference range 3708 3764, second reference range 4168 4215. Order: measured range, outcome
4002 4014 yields 0.19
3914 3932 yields 0.26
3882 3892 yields 0.26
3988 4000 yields 0.19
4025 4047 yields 0.13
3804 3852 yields 0.22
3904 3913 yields 0.25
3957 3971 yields 0.20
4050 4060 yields 0.03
